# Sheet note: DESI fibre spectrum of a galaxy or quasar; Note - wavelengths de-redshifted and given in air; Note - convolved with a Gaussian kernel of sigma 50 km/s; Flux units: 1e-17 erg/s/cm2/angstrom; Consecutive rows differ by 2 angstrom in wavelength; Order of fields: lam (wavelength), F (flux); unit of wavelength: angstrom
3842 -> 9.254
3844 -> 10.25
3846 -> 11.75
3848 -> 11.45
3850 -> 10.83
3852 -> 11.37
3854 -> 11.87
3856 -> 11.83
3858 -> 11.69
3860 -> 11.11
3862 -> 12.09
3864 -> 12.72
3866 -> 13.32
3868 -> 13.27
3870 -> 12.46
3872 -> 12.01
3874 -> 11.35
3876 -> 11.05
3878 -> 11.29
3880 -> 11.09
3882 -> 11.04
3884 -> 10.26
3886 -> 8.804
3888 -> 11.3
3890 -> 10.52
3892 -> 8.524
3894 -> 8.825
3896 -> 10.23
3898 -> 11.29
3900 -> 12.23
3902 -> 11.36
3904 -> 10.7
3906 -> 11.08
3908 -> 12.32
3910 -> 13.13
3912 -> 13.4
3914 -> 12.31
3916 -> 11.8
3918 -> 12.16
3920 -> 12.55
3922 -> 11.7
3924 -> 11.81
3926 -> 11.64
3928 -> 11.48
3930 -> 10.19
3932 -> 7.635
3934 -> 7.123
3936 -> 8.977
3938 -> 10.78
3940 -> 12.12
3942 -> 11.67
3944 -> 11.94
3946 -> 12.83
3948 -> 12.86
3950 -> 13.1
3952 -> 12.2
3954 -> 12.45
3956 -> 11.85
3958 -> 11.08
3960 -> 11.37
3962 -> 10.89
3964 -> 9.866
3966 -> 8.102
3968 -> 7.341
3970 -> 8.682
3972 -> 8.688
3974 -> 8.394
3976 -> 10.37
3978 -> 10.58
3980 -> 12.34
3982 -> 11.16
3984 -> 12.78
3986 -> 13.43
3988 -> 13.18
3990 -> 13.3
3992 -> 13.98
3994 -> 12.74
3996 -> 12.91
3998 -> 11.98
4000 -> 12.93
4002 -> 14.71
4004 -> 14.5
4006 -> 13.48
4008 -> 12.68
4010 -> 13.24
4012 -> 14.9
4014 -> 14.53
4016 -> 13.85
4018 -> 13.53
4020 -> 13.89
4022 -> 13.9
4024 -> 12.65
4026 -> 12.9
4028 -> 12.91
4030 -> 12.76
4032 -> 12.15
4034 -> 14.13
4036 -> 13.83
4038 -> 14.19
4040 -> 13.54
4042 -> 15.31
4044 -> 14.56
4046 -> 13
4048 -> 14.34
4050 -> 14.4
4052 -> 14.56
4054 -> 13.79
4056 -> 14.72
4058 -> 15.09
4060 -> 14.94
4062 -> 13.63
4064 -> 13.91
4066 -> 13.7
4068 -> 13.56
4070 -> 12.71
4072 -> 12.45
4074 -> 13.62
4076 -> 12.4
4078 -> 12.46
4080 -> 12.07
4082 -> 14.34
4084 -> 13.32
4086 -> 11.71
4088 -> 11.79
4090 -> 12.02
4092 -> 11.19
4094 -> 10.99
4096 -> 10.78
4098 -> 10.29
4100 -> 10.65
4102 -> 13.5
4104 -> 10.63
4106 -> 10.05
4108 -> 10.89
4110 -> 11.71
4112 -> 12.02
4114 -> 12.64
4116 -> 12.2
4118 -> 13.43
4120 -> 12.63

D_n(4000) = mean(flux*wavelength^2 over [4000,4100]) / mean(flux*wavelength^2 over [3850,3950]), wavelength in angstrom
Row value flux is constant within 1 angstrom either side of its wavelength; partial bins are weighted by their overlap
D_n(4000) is 1.27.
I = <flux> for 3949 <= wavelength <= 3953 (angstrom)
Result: 12.6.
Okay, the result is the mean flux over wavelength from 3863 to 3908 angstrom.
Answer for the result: 11.2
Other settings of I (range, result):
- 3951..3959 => 11.9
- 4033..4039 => 14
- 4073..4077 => 13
